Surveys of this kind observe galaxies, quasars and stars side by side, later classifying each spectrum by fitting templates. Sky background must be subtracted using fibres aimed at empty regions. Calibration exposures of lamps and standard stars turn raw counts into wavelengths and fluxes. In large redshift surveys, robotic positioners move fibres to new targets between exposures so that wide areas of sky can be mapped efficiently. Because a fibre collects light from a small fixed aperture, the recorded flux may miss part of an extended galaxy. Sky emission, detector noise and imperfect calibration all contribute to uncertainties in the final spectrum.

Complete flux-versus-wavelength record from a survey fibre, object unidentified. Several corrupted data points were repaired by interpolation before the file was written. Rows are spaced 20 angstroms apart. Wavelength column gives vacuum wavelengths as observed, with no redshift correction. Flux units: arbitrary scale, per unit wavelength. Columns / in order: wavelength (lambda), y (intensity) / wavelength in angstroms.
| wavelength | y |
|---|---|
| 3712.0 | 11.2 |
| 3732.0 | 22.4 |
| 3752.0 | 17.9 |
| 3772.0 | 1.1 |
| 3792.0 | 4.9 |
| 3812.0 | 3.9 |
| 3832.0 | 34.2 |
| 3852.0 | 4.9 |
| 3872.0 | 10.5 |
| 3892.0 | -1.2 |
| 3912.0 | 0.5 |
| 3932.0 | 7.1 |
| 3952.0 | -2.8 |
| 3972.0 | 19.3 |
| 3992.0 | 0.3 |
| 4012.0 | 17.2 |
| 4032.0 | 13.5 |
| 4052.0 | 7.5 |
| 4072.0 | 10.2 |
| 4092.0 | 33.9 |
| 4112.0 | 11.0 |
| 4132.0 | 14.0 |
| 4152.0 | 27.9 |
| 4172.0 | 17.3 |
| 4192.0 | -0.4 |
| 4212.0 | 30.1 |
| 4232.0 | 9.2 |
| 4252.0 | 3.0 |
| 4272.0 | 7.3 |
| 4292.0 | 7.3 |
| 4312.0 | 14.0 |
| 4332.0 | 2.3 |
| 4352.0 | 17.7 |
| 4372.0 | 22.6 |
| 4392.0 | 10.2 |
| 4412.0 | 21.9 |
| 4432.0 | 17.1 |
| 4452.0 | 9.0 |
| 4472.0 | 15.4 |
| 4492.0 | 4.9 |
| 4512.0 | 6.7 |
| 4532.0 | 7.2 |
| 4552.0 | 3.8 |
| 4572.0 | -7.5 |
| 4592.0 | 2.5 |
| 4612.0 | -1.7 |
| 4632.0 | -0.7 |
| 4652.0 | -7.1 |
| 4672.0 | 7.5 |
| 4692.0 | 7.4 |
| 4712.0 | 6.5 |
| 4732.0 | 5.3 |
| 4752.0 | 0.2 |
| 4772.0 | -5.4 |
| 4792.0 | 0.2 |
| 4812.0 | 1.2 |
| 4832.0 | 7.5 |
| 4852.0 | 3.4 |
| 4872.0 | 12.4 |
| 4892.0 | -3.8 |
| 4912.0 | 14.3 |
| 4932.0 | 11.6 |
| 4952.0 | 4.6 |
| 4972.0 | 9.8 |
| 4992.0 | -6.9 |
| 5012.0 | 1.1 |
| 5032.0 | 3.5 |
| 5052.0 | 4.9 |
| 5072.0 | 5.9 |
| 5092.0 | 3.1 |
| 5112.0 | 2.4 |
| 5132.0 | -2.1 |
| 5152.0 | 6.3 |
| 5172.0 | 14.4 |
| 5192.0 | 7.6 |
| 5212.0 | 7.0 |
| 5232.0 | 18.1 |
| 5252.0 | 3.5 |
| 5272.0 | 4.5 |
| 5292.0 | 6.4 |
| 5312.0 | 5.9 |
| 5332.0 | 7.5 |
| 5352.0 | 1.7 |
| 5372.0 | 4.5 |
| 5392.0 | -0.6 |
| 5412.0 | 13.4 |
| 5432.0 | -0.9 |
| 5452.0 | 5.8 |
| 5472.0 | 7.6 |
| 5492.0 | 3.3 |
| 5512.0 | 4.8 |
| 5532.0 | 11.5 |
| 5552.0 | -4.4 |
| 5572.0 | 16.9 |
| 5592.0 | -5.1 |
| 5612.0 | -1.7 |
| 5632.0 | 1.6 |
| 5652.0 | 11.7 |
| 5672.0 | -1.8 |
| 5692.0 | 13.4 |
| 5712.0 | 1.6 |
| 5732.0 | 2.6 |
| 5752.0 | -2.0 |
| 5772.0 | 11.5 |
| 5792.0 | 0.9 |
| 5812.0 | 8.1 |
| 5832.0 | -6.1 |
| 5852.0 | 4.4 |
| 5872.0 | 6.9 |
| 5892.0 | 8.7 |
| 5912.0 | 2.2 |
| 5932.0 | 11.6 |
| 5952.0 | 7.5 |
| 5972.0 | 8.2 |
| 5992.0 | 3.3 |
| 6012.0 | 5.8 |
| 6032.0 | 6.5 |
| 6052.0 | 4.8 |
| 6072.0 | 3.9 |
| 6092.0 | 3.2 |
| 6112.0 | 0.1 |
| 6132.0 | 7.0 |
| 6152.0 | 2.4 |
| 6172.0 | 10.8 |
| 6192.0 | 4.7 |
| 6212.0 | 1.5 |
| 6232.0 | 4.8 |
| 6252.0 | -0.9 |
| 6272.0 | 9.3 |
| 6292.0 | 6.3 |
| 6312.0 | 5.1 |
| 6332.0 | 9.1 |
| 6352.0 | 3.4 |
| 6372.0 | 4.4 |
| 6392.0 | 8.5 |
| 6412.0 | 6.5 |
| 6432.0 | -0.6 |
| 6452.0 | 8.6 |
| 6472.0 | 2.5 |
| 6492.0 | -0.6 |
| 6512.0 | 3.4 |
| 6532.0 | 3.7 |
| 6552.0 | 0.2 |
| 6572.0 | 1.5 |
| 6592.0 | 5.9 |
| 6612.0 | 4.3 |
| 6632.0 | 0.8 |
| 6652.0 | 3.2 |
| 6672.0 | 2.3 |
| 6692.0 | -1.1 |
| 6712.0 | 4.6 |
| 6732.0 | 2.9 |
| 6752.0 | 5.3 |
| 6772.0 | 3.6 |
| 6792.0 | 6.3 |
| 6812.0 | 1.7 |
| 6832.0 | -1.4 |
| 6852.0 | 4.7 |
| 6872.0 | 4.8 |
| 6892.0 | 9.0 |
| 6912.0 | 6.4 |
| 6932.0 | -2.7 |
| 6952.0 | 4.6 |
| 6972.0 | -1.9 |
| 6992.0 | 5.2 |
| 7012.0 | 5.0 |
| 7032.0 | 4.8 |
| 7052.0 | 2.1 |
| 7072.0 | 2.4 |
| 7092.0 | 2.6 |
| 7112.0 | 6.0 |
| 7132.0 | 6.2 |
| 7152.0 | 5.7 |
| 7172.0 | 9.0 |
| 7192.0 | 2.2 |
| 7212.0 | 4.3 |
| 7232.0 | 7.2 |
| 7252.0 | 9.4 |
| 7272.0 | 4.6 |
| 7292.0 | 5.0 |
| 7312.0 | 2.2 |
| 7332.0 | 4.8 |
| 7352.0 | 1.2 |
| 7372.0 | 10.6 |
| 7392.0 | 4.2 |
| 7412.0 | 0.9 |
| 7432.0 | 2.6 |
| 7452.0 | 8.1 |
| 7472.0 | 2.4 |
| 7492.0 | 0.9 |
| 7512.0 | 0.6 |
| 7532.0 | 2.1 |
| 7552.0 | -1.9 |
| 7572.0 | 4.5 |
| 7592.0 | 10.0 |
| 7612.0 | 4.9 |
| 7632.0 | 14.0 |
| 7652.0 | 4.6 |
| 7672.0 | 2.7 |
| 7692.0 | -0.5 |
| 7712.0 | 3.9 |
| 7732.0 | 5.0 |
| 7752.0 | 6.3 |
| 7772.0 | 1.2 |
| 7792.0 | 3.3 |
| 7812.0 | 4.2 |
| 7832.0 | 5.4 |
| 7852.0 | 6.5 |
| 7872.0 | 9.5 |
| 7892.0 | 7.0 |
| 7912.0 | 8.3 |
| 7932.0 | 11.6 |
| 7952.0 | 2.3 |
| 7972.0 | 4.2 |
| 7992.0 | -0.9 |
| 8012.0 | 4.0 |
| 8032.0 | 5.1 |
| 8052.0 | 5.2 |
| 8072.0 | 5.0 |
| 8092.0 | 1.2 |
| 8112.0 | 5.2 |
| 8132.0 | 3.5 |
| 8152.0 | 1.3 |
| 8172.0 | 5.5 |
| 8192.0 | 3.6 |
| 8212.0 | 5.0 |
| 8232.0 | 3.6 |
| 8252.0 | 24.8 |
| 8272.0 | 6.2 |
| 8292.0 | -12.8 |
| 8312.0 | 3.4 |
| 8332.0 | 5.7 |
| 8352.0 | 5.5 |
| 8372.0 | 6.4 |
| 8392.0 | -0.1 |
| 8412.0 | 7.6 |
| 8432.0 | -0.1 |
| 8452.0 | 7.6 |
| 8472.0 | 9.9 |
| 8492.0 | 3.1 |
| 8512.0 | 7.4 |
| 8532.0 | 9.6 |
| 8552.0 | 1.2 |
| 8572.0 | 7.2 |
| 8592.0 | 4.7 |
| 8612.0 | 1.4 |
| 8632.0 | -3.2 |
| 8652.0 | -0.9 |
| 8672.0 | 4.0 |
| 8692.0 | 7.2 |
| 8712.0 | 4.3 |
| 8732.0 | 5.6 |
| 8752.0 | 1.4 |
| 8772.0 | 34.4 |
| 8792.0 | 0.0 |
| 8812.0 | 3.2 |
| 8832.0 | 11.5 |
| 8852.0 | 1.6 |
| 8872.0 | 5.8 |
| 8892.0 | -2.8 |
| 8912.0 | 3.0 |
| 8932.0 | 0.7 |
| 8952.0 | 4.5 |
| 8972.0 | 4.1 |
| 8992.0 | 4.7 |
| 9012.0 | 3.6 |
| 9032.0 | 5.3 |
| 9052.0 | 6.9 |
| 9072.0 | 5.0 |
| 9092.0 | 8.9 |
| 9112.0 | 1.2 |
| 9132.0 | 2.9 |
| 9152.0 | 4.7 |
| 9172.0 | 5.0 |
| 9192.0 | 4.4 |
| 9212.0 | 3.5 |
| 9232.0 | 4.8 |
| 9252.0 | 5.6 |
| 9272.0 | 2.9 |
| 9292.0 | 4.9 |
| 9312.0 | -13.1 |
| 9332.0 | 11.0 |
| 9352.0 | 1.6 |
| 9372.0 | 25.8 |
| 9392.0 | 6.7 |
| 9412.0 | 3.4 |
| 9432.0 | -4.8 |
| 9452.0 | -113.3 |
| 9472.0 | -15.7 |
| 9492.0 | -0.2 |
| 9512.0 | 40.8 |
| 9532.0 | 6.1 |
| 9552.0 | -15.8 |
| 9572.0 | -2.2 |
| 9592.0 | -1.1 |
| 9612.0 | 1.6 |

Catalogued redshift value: 1.22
